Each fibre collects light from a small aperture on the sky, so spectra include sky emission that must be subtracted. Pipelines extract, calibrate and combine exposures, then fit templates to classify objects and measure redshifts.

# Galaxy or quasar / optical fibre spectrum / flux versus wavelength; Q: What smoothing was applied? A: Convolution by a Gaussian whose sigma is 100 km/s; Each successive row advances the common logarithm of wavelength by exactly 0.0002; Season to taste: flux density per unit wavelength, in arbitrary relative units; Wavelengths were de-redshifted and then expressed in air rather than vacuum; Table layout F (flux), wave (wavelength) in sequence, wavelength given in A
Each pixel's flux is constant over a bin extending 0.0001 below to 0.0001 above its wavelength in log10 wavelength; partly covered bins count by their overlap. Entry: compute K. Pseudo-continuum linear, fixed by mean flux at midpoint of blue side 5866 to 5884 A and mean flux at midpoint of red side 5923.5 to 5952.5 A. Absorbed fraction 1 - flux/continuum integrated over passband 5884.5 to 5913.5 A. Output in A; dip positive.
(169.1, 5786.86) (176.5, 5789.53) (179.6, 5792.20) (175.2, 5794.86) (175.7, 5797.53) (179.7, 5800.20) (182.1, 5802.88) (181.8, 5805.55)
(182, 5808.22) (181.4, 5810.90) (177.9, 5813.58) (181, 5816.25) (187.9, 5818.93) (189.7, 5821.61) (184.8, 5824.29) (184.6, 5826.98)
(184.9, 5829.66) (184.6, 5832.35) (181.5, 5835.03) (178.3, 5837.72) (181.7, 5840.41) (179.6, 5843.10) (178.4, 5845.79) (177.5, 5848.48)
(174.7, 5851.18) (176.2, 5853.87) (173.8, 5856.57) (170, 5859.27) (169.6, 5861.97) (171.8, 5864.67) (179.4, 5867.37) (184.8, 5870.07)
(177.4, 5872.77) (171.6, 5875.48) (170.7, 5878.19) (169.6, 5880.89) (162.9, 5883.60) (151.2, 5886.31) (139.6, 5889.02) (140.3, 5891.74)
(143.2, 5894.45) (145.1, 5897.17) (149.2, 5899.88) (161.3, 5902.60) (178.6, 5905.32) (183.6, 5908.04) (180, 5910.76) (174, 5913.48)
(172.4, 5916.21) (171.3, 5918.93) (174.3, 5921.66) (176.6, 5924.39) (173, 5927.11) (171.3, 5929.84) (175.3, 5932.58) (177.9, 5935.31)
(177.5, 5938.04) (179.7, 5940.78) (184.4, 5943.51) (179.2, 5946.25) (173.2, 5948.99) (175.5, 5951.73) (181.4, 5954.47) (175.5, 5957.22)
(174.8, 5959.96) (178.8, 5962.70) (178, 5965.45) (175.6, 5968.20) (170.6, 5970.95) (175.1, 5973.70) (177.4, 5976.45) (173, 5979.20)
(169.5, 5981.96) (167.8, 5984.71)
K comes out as 2.8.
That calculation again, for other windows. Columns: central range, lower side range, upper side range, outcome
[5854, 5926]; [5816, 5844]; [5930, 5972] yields 5.3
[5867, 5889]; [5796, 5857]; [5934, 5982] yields 1.3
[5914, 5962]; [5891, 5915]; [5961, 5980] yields -2.0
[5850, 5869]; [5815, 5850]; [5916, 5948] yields 0.7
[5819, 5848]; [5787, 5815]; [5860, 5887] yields -1.2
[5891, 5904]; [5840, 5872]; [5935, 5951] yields 2.1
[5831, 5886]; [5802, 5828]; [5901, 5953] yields 1.6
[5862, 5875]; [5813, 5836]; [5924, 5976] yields 0.3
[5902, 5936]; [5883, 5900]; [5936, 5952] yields -2.5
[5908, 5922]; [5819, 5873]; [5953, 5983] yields 0.1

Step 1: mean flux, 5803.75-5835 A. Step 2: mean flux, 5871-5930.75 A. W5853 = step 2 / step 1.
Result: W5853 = 0.9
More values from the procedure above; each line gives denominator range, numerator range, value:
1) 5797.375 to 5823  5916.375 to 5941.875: 0.96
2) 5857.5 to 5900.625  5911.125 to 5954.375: 1.08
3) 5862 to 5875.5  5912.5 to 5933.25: 0.98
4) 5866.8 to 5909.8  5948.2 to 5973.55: 1.08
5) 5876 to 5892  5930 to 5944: 1.13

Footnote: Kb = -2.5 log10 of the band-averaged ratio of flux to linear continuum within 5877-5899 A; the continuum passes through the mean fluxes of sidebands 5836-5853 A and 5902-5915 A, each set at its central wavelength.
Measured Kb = 0.16 mag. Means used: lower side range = 178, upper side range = 176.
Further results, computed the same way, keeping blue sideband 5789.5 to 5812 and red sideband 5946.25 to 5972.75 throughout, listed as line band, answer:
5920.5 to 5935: 0.01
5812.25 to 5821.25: -0.02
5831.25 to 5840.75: -0.02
